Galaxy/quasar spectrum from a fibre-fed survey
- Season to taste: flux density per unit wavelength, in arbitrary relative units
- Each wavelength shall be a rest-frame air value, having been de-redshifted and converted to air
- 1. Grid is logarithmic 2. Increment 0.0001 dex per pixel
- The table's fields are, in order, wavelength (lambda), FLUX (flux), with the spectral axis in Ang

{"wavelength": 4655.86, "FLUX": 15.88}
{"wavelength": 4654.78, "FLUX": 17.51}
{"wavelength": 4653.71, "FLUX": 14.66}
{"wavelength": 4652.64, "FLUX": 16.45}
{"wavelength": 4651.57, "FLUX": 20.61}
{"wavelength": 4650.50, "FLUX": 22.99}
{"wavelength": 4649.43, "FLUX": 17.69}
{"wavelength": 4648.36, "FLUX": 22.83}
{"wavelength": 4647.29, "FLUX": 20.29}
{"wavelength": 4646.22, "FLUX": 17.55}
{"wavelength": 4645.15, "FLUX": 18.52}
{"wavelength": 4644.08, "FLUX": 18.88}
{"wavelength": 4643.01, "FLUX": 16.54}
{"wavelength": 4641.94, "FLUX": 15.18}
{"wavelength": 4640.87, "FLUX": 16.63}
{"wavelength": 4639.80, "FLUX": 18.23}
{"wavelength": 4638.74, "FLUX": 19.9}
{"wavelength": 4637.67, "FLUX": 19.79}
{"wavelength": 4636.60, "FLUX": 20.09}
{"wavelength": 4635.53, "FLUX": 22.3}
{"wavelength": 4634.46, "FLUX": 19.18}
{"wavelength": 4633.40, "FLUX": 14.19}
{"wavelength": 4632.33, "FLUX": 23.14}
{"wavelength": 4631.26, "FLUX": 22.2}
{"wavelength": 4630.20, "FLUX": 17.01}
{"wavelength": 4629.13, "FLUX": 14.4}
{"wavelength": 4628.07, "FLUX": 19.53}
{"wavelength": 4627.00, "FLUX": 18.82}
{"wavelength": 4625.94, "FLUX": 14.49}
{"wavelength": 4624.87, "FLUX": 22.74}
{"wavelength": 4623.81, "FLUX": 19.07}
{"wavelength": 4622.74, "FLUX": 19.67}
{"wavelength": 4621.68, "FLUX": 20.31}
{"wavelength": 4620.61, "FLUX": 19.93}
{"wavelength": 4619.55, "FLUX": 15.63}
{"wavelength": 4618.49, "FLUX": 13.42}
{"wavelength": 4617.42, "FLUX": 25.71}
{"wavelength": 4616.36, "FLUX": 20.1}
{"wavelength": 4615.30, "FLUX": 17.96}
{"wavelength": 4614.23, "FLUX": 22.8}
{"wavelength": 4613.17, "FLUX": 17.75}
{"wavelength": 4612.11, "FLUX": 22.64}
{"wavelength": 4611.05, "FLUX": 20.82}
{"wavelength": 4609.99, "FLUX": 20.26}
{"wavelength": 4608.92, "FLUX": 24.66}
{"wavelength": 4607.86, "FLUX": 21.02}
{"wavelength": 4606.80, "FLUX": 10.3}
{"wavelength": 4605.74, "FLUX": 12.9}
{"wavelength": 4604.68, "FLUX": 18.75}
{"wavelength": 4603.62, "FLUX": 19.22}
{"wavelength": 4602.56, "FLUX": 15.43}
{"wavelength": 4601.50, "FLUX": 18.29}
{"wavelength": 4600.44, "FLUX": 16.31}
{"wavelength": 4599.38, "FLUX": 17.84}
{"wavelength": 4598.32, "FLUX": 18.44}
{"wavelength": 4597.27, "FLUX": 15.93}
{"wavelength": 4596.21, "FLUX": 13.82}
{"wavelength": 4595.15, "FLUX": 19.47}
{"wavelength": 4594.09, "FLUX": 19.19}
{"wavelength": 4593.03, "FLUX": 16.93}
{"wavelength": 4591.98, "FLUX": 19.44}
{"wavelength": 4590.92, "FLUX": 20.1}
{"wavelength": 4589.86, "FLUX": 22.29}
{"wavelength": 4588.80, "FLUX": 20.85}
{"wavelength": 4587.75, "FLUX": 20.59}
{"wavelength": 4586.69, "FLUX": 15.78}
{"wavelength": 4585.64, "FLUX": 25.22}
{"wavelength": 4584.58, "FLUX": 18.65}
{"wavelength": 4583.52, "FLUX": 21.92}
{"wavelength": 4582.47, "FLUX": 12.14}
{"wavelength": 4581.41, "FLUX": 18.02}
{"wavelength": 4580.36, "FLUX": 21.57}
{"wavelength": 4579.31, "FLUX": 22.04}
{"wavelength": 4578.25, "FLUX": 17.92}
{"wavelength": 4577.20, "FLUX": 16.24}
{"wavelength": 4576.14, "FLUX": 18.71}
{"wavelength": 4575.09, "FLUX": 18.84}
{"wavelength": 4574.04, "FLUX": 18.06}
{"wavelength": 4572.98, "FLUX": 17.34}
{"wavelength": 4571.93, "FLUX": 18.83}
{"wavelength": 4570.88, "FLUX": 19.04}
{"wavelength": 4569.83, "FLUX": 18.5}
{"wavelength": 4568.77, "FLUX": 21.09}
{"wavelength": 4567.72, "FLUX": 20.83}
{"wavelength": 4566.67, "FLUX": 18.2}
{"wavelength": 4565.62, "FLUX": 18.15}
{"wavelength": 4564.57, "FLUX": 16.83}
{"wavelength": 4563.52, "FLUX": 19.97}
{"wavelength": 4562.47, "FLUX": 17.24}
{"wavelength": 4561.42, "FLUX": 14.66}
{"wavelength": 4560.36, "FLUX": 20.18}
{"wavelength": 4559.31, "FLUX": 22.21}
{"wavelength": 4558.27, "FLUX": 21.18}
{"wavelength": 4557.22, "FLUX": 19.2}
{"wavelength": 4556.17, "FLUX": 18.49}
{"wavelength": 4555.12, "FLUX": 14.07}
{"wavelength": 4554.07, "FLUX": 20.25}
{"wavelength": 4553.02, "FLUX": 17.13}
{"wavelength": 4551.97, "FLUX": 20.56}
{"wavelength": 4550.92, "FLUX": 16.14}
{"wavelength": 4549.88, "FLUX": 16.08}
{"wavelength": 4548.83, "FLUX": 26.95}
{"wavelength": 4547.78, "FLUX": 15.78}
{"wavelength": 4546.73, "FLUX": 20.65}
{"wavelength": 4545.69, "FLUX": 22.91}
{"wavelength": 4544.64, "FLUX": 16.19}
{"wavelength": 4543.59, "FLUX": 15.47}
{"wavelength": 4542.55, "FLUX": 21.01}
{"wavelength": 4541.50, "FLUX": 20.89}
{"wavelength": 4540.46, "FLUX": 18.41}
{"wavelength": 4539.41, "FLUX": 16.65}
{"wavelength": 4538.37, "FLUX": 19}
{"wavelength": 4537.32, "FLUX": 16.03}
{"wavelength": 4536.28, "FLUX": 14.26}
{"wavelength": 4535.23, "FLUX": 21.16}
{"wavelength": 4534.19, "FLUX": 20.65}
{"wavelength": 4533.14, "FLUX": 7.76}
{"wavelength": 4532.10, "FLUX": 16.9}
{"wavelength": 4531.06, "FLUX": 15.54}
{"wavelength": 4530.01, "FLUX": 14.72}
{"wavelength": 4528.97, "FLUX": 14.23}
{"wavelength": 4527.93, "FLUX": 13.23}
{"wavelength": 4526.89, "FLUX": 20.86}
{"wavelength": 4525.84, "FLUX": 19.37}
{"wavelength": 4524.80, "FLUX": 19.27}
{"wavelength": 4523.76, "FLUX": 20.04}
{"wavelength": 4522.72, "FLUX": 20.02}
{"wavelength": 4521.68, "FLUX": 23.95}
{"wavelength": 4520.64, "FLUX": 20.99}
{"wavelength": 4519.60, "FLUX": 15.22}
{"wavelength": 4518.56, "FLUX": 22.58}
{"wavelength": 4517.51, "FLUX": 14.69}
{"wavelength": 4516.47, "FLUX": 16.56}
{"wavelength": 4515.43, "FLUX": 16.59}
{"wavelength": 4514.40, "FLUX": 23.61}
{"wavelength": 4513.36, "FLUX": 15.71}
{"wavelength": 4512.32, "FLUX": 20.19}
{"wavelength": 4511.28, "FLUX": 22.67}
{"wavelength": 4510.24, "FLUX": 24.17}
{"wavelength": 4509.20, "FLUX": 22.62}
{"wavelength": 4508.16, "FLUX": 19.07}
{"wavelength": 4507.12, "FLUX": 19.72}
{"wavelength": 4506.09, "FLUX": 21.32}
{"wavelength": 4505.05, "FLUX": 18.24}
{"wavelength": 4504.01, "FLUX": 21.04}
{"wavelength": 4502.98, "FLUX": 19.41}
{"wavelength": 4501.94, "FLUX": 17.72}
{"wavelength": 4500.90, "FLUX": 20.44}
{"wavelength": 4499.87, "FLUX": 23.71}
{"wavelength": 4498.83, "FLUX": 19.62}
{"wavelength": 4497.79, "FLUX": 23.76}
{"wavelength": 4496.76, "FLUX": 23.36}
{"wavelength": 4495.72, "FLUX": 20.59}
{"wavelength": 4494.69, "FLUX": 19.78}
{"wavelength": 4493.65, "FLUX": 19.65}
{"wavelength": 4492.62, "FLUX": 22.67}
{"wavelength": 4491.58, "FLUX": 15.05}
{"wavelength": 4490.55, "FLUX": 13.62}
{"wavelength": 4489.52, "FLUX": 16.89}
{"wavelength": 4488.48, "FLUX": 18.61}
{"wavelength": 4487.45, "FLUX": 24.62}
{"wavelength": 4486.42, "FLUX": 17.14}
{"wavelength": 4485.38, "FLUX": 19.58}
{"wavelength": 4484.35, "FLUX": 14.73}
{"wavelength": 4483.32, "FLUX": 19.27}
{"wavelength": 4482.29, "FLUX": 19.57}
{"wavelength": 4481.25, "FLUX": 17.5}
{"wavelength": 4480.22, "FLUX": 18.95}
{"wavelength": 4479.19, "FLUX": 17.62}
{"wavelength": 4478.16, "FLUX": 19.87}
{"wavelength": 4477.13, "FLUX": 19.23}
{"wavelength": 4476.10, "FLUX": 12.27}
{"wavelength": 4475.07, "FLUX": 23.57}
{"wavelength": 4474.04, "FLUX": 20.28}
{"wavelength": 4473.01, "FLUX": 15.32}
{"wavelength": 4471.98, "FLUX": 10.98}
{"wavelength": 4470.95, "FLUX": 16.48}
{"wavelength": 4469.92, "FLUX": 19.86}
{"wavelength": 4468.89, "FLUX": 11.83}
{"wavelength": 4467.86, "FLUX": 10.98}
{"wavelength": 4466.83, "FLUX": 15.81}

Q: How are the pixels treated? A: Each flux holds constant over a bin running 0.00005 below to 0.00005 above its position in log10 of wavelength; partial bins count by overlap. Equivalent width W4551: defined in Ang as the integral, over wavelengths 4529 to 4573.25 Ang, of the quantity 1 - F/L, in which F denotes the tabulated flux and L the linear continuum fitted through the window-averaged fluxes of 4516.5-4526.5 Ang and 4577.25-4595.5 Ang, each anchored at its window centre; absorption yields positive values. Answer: 2.8 Ang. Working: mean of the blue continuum 19.4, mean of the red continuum 19.5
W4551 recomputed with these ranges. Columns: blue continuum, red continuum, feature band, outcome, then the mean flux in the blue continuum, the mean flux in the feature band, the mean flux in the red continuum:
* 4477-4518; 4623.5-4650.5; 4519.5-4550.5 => 1.84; 19.5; 18.2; 18.9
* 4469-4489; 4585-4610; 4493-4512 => -2.95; 18.1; 20.9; 18.4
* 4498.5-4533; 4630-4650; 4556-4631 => 1.01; 19.1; 18.8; 19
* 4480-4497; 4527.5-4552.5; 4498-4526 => -2.66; 18.8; 20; 17.6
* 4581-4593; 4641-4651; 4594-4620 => 1.21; 19.5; 18.3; 18.8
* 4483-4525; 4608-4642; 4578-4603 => 1.03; 19.7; 18.7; 19.4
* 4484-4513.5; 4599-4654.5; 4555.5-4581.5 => 0.50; 19.9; 18.9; 18.8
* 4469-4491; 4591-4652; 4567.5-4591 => -1.06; 17.8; 19.3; 18.7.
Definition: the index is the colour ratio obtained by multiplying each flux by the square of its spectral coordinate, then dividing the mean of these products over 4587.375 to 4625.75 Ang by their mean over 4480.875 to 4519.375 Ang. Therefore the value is 1.01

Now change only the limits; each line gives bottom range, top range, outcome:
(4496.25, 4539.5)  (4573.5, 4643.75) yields 1.03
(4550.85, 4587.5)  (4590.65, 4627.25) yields 1.01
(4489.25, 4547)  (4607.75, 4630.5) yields 1.08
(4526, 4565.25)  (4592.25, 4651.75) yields 1.08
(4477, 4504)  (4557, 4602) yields 1.01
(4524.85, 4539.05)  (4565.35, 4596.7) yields 1.17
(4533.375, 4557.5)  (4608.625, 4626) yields 1.11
